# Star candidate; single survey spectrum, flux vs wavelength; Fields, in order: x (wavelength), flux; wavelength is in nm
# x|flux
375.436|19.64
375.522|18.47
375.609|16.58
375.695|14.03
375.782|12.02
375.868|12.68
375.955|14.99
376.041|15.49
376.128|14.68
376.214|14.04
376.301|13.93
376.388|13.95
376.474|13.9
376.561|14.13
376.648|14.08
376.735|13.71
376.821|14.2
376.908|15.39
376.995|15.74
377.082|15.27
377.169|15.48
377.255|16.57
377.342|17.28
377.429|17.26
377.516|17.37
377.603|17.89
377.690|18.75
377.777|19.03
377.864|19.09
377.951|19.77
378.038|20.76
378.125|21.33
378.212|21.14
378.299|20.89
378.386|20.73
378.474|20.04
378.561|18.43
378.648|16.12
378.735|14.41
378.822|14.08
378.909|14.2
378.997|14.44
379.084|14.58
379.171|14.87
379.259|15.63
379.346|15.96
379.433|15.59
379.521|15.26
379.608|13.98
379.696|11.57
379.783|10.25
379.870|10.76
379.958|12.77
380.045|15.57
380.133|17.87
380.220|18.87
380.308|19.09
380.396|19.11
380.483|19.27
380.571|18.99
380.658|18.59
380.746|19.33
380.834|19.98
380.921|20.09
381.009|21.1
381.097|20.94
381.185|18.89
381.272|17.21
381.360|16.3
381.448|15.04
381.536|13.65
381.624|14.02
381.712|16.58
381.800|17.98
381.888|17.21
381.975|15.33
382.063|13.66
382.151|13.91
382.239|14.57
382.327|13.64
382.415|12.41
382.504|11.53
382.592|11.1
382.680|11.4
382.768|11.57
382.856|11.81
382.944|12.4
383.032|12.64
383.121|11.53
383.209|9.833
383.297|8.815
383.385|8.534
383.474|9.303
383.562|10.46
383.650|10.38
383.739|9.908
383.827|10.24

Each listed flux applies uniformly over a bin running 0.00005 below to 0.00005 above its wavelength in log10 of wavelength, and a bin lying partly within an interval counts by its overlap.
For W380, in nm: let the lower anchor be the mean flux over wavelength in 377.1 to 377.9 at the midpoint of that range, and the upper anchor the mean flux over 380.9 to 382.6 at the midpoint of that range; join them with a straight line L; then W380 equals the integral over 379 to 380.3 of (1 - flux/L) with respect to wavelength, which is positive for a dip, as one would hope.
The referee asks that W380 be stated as 0.16 nm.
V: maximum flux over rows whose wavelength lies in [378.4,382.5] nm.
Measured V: 21.1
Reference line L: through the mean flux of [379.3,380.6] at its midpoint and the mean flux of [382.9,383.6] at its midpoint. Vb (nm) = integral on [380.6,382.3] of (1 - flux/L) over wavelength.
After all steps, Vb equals -0.48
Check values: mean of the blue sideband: 15.6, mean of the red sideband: 10.4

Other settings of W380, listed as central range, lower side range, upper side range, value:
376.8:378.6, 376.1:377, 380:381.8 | -0.35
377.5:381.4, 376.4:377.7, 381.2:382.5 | -0.50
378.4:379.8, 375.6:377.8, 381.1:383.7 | -0.07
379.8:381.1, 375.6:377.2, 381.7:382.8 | -0.36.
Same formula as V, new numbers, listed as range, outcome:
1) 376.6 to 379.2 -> 21.33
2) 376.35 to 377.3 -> 16.57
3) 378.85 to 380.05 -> 15.96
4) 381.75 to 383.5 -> 17.98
